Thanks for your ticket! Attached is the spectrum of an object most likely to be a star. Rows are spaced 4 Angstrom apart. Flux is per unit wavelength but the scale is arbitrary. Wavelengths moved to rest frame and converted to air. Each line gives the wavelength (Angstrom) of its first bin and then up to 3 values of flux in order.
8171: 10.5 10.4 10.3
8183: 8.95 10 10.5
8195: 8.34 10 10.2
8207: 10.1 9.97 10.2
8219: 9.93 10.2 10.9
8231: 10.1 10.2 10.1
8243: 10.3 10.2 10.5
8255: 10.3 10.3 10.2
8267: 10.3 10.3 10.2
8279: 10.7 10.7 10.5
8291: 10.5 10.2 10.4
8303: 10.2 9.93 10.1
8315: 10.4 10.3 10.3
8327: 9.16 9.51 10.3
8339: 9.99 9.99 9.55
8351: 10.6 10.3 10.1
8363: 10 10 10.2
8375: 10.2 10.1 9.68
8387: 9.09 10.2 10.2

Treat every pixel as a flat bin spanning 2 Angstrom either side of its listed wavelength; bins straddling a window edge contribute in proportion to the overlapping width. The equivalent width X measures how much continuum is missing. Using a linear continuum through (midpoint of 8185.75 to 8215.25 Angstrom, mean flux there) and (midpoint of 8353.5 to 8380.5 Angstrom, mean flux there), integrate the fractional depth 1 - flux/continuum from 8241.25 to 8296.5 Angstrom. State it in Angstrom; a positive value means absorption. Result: -2.1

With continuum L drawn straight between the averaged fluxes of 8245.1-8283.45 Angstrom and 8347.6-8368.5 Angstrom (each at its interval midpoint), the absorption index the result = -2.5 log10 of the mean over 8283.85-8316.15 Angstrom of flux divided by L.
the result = 0.00 mag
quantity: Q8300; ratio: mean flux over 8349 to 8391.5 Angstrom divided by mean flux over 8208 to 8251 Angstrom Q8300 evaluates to 1.0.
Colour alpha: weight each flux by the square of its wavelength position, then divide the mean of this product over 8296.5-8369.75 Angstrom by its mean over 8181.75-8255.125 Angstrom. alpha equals 1.0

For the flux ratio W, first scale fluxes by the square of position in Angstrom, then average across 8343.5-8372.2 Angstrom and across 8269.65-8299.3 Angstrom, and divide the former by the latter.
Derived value 0.98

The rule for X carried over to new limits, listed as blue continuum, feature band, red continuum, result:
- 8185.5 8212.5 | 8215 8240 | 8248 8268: -0.4 Angstrom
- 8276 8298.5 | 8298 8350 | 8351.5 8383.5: 1.6 Angstrom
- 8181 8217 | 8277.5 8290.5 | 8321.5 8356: -0.9 Angstrom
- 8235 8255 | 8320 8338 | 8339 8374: 0.5 Angstrom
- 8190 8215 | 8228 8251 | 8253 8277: -0.3 Angstrom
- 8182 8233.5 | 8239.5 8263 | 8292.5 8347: -0.7 Angstrom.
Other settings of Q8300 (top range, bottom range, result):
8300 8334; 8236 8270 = 0.97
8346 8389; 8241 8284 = 0.97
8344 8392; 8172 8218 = 1.01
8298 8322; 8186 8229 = 1.02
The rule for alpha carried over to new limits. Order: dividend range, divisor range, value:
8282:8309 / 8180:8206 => 1.09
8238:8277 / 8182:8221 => 1.06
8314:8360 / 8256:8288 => 0.98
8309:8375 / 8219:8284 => 1.00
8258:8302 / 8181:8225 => 1.07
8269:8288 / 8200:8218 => 1.06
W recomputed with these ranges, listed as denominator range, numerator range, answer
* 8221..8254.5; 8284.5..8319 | 1.01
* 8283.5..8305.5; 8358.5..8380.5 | 0.99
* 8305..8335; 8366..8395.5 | 1.01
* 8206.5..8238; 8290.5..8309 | 1.02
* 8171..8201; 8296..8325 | 1.07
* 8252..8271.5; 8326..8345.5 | 0.97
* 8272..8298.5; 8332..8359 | 0.98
